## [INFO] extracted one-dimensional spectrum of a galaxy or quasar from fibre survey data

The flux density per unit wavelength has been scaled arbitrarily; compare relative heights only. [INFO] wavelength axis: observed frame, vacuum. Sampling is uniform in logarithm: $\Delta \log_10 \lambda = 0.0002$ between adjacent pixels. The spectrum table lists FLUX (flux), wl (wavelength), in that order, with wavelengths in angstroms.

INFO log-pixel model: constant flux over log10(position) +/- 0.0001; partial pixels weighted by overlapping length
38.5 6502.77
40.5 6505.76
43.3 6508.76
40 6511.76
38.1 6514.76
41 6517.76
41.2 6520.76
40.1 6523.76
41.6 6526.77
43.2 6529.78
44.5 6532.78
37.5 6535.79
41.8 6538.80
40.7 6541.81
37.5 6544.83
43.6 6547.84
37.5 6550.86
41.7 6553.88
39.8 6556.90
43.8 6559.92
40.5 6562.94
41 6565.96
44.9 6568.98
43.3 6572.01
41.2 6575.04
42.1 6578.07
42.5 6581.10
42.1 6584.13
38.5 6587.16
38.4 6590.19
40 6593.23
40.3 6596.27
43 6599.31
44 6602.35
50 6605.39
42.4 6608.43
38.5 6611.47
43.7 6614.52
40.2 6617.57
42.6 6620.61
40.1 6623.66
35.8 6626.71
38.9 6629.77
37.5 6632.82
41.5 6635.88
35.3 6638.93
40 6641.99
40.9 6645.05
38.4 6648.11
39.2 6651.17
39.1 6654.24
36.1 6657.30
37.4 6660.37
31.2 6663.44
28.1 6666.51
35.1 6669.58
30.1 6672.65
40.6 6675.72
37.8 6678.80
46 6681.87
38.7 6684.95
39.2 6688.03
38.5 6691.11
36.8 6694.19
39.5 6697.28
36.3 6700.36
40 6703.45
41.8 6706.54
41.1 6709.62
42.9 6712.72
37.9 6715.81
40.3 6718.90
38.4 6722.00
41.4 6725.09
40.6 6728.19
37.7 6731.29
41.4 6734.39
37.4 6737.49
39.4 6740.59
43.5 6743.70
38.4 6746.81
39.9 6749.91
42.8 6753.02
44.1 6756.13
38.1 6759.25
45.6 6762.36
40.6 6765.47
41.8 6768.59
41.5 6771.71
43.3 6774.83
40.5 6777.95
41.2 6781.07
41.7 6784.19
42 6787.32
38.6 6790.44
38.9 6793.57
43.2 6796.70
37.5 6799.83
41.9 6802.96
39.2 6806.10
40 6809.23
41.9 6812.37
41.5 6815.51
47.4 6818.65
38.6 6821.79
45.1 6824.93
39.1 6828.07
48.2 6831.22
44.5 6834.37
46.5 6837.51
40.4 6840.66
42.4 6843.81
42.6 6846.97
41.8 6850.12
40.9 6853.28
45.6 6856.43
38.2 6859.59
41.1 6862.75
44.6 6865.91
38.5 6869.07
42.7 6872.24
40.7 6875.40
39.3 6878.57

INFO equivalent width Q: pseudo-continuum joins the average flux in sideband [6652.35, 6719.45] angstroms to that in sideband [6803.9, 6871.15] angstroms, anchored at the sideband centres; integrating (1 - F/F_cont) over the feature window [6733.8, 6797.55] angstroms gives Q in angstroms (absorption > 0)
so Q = -1.4 angstroms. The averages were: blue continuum 37.9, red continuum 42.3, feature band 41.1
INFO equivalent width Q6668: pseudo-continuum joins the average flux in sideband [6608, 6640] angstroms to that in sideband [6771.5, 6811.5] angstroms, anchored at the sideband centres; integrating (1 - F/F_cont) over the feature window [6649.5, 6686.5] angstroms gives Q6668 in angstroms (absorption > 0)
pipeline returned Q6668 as 3.1 angstroms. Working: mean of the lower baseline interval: 39.7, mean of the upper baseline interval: 40.7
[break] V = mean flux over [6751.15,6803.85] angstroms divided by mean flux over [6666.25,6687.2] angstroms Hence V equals 1.1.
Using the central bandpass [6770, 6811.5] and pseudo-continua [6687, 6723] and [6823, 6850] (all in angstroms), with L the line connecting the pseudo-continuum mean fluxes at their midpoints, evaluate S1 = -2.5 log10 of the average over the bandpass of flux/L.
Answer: 0.033 mag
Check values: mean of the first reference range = 39.4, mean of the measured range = 40.8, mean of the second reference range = 43.4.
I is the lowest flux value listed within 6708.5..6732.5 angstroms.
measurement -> 37.7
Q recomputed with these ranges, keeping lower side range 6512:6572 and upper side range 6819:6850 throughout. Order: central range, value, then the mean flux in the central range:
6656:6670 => 2.8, 33.4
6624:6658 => 2.6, 38.5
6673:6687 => 0.8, 39.8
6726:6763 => 1.6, 40.6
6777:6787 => 0.4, 41.3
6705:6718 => 0.4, 40.9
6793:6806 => 0.8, 40.3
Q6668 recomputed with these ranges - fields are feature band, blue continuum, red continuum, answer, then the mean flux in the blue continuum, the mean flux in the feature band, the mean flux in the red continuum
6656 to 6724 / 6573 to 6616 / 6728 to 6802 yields 5.55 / 41.9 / 37.9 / 40.8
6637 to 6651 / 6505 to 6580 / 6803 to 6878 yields 0.93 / 41.2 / 38.8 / 42.2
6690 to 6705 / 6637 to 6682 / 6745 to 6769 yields 0.15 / 36.8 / 38.2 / 41.4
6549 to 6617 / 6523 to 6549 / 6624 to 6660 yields -3.11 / 41.2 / 41.8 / 38.4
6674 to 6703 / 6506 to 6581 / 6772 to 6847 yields 1.66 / 41.3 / 39.2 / 41.9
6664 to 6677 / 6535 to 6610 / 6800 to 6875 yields 2.68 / 41.6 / 33.2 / 42.2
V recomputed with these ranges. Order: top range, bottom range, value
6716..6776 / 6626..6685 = 1.09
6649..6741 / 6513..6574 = 0.93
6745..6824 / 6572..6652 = 1.01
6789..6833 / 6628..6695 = 1.11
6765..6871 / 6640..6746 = 1.08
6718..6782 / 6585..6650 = 1.01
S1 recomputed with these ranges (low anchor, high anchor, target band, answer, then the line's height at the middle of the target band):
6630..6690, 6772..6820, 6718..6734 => -0.01 mag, 39.3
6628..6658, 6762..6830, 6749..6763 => -0.03 mag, 40.7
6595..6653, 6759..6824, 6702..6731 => 0.02 mag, 41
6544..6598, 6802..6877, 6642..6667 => 0.13 mag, 41.4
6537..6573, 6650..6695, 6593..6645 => -0.05 mag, 38.9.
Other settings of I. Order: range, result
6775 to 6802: 37.5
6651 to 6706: 28.1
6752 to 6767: 38.1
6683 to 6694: 38.5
